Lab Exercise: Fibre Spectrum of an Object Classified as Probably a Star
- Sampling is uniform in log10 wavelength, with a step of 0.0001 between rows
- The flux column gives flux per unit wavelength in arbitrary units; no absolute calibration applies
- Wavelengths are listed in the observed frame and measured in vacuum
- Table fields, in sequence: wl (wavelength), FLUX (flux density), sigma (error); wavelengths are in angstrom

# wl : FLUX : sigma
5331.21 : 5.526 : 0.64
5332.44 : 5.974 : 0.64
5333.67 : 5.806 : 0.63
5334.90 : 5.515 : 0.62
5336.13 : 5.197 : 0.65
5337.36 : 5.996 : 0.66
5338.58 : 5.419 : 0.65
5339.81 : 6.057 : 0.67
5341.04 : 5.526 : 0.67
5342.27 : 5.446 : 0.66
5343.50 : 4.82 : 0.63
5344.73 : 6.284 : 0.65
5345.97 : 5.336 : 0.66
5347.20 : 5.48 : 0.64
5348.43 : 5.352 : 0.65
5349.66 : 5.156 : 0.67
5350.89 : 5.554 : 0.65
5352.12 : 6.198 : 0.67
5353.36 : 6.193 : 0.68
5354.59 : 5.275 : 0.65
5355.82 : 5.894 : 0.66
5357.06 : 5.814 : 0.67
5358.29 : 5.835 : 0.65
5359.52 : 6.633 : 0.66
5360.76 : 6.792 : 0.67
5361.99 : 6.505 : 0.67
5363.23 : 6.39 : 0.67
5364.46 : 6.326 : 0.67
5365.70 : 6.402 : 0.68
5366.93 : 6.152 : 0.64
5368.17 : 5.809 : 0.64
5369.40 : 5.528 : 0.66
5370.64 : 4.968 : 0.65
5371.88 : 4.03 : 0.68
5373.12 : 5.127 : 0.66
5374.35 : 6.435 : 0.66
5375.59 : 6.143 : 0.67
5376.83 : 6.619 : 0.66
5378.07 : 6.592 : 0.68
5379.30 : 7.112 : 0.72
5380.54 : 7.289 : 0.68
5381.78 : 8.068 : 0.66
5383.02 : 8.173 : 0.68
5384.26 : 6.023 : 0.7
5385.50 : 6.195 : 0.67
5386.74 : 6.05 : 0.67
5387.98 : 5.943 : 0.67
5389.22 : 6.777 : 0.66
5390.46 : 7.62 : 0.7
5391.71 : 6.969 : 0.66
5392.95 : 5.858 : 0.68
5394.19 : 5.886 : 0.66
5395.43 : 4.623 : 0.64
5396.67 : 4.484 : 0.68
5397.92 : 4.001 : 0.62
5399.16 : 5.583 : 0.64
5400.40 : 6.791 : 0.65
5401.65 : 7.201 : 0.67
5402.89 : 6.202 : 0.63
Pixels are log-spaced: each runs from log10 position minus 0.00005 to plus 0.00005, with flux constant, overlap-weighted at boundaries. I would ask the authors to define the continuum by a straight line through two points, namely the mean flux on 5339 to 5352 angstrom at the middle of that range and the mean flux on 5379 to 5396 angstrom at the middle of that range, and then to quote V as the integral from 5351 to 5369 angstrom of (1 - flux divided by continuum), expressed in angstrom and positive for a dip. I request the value -0.7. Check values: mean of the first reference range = 5.53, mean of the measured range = 6.14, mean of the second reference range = 6.61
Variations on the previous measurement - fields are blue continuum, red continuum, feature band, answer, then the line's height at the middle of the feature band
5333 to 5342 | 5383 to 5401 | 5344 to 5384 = -1.98 angstrom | 5.81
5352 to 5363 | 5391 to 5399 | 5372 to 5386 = -2.34 angstrom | 5.68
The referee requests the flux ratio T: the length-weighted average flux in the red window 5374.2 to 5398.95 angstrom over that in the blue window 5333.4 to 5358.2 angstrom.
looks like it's 1.1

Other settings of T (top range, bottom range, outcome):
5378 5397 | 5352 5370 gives 1.06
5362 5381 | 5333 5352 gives 1.09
